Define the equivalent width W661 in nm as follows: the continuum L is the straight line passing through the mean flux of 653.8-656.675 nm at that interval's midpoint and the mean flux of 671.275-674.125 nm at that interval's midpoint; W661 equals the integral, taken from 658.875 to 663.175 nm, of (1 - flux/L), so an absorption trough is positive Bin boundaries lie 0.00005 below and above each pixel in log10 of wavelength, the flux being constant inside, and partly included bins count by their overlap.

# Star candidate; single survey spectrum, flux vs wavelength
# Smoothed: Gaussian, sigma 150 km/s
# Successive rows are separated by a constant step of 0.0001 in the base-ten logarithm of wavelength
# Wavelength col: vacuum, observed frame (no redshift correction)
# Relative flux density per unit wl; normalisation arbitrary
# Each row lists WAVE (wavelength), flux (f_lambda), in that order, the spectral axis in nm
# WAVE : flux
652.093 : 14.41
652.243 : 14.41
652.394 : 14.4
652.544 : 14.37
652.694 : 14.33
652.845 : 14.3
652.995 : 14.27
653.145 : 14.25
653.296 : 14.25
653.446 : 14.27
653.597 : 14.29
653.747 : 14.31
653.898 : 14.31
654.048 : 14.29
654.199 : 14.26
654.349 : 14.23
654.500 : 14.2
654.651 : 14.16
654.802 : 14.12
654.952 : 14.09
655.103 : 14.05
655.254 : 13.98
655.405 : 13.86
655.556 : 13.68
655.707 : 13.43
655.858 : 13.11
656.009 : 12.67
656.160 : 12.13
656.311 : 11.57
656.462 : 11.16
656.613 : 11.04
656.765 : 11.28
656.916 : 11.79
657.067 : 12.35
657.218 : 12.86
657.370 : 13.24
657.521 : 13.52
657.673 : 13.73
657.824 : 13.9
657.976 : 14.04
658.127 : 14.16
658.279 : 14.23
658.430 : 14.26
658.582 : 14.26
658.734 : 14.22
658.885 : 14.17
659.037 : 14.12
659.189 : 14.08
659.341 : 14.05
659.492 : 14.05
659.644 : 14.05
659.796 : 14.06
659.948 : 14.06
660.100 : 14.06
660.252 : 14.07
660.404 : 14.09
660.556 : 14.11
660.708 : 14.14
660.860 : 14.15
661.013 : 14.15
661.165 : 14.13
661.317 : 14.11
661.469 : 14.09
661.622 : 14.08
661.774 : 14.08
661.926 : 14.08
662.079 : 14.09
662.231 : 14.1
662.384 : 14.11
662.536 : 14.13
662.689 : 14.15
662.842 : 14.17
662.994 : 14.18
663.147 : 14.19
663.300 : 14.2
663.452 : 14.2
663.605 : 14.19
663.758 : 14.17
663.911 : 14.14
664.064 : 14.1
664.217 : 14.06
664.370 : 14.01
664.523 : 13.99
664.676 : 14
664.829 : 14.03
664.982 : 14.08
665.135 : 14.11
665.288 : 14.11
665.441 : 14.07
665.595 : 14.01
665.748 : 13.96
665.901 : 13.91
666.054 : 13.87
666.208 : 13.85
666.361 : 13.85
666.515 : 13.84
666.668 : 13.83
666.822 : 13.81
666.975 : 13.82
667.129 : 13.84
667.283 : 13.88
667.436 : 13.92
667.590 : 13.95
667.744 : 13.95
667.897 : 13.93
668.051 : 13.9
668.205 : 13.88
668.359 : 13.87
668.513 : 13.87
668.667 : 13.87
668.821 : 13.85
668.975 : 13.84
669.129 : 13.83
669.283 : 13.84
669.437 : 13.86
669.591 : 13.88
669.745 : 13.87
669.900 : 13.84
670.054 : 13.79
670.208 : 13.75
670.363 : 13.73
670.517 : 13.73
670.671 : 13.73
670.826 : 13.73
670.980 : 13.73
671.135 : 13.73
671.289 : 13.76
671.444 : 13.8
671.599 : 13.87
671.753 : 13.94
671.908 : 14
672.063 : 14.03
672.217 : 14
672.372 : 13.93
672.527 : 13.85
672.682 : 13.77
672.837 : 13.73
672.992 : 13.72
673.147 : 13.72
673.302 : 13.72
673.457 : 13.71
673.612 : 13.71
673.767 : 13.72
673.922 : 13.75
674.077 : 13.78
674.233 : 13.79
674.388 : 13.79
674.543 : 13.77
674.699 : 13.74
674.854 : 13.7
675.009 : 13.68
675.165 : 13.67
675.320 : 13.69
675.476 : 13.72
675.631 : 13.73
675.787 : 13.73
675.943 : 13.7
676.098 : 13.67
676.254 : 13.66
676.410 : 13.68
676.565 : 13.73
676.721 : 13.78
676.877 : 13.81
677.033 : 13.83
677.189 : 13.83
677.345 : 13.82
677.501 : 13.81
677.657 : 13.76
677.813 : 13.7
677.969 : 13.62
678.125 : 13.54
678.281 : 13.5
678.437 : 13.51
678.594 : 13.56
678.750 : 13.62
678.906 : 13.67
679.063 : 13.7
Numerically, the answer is -0.18 nm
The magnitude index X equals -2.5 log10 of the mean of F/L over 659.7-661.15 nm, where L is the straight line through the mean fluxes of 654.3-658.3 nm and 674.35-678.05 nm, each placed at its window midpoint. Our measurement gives -0.06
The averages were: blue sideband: 13.2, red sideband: 13.7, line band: 14.1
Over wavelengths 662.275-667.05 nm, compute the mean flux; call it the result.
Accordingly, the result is 14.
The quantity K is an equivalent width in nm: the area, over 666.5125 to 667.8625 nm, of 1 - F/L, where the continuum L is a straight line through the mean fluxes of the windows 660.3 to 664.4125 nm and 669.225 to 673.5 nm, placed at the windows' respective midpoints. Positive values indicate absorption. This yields 0.01 nm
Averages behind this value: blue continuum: 14.1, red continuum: 13.8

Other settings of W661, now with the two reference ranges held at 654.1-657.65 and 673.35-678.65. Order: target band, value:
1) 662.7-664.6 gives -0.11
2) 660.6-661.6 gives -0.07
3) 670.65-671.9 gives -0.02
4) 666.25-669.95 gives -0.11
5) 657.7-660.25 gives -0.18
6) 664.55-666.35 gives -0.08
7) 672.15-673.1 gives -0.02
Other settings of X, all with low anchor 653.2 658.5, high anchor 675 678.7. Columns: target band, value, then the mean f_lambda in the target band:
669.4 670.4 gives -0.02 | 13.8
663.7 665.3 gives -0.04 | 14.1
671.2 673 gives -0.02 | 13.9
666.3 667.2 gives -0.02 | 13.8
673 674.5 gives -0.01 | 13.7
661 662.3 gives -0.05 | 14.1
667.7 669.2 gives -0.02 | 13.9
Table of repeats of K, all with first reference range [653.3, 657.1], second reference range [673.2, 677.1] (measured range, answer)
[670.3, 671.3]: -0.007 nm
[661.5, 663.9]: -0.117 nm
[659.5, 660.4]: -0.042 nm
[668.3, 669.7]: -0.026 nm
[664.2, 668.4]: -0.119 nm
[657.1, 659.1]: -0.071 nm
